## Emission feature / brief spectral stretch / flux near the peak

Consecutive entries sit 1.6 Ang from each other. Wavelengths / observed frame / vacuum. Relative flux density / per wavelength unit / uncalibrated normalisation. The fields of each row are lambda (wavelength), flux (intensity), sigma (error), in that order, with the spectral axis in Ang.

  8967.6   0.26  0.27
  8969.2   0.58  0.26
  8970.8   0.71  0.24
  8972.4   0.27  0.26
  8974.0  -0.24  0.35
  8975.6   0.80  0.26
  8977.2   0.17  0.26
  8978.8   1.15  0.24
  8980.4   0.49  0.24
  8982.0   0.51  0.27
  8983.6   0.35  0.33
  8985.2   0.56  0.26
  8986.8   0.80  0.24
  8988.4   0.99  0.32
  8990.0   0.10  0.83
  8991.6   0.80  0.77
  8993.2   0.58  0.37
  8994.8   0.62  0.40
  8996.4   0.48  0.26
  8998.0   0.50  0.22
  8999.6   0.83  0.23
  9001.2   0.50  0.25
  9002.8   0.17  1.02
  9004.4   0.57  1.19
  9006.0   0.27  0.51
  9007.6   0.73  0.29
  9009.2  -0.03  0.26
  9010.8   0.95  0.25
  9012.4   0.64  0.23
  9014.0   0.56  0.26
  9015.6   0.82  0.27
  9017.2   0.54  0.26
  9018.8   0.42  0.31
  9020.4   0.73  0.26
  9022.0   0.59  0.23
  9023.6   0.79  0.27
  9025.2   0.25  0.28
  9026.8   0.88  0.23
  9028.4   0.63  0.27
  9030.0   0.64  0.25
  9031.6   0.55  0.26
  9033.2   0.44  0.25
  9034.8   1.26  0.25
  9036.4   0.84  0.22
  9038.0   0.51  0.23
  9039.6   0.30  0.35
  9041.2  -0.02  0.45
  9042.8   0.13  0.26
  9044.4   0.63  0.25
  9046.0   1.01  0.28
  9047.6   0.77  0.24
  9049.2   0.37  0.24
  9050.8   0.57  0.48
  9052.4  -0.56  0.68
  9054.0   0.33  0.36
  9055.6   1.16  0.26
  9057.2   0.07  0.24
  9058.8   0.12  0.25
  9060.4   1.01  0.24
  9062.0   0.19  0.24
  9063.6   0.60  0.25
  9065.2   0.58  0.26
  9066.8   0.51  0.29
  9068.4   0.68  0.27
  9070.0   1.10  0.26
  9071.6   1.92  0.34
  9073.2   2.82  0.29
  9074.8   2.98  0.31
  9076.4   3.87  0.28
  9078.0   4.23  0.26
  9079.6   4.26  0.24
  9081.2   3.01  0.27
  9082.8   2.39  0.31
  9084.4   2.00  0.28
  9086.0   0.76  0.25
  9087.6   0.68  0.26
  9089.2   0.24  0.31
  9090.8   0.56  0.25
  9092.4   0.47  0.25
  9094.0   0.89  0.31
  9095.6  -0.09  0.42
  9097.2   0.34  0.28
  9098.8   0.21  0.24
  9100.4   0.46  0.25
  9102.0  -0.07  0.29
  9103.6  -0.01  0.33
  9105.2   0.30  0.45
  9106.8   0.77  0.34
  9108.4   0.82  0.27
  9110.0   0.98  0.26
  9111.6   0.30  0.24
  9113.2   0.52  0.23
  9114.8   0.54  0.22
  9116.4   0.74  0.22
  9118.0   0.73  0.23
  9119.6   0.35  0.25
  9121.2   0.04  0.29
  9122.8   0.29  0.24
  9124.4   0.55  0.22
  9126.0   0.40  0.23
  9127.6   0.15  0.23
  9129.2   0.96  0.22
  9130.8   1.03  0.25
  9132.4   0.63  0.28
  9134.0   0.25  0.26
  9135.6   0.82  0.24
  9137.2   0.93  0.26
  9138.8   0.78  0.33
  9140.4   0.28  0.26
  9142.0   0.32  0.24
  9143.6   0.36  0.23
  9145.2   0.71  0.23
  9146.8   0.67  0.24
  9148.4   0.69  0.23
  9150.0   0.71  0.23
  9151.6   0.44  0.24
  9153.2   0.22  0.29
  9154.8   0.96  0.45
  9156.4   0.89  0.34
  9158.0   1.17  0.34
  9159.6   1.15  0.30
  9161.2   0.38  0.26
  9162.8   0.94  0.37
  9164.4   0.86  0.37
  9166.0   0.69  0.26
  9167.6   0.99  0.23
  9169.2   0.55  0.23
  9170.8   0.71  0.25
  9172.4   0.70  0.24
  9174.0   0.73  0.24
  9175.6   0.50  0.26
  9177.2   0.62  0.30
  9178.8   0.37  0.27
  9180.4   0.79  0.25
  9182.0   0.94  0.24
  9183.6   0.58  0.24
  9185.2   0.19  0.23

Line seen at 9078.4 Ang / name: H-beta 4861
